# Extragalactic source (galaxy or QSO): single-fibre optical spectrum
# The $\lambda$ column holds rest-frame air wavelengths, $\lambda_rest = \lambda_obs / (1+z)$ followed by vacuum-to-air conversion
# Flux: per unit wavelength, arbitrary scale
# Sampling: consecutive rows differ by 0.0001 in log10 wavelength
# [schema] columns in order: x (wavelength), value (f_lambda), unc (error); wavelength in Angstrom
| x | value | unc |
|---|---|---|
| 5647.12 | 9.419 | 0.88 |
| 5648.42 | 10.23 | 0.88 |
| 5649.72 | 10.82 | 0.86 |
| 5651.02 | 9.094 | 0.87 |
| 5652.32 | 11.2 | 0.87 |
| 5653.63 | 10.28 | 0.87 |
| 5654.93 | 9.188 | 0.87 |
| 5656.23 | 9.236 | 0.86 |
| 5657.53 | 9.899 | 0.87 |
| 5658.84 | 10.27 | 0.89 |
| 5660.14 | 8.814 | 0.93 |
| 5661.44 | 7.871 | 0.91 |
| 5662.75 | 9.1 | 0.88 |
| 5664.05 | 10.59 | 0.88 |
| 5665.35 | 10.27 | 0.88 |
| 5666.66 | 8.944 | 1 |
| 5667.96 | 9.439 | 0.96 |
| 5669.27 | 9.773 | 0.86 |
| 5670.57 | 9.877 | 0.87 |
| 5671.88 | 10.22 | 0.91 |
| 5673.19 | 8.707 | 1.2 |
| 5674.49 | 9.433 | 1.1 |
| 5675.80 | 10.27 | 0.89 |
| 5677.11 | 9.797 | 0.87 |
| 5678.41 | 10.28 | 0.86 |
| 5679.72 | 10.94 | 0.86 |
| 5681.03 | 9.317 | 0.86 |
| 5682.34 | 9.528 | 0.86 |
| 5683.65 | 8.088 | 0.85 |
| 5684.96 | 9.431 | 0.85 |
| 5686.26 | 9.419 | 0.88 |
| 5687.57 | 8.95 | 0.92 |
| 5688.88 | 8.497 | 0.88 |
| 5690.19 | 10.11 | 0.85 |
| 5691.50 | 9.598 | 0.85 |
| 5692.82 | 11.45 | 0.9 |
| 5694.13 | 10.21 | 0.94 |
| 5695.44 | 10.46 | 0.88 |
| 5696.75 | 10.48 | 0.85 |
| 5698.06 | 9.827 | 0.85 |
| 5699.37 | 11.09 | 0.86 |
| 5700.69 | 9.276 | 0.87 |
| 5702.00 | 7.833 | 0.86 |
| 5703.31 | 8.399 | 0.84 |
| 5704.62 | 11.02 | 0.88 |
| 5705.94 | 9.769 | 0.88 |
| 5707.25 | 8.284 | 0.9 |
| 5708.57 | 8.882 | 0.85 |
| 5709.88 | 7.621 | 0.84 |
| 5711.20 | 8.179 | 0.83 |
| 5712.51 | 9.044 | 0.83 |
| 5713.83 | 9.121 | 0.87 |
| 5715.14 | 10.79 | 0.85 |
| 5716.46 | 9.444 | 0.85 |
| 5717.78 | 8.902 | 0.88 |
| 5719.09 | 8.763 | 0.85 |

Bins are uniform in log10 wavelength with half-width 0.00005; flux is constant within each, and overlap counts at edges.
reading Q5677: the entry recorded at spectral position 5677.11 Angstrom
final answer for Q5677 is 9.797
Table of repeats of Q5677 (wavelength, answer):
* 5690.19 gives 10.11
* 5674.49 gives 9.433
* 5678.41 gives 10.28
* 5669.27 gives 9.773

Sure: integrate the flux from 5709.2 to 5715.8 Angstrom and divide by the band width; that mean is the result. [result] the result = 8.96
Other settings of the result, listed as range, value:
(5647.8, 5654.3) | 10.3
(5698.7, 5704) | 9.17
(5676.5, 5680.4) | 10.3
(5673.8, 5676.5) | 9.83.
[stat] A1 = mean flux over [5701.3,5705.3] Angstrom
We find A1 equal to 9.1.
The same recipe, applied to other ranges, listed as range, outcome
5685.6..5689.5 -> 8.98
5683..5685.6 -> 8.75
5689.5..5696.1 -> 10.3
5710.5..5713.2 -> 8.59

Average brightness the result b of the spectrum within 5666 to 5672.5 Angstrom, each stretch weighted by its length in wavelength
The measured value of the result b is 9.64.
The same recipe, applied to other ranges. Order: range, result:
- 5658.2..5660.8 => 9.56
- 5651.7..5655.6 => 10.2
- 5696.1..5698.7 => 10.2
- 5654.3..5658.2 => 9.44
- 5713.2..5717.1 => 9.8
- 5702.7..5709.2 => 9.27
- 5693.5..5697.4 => 10.4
